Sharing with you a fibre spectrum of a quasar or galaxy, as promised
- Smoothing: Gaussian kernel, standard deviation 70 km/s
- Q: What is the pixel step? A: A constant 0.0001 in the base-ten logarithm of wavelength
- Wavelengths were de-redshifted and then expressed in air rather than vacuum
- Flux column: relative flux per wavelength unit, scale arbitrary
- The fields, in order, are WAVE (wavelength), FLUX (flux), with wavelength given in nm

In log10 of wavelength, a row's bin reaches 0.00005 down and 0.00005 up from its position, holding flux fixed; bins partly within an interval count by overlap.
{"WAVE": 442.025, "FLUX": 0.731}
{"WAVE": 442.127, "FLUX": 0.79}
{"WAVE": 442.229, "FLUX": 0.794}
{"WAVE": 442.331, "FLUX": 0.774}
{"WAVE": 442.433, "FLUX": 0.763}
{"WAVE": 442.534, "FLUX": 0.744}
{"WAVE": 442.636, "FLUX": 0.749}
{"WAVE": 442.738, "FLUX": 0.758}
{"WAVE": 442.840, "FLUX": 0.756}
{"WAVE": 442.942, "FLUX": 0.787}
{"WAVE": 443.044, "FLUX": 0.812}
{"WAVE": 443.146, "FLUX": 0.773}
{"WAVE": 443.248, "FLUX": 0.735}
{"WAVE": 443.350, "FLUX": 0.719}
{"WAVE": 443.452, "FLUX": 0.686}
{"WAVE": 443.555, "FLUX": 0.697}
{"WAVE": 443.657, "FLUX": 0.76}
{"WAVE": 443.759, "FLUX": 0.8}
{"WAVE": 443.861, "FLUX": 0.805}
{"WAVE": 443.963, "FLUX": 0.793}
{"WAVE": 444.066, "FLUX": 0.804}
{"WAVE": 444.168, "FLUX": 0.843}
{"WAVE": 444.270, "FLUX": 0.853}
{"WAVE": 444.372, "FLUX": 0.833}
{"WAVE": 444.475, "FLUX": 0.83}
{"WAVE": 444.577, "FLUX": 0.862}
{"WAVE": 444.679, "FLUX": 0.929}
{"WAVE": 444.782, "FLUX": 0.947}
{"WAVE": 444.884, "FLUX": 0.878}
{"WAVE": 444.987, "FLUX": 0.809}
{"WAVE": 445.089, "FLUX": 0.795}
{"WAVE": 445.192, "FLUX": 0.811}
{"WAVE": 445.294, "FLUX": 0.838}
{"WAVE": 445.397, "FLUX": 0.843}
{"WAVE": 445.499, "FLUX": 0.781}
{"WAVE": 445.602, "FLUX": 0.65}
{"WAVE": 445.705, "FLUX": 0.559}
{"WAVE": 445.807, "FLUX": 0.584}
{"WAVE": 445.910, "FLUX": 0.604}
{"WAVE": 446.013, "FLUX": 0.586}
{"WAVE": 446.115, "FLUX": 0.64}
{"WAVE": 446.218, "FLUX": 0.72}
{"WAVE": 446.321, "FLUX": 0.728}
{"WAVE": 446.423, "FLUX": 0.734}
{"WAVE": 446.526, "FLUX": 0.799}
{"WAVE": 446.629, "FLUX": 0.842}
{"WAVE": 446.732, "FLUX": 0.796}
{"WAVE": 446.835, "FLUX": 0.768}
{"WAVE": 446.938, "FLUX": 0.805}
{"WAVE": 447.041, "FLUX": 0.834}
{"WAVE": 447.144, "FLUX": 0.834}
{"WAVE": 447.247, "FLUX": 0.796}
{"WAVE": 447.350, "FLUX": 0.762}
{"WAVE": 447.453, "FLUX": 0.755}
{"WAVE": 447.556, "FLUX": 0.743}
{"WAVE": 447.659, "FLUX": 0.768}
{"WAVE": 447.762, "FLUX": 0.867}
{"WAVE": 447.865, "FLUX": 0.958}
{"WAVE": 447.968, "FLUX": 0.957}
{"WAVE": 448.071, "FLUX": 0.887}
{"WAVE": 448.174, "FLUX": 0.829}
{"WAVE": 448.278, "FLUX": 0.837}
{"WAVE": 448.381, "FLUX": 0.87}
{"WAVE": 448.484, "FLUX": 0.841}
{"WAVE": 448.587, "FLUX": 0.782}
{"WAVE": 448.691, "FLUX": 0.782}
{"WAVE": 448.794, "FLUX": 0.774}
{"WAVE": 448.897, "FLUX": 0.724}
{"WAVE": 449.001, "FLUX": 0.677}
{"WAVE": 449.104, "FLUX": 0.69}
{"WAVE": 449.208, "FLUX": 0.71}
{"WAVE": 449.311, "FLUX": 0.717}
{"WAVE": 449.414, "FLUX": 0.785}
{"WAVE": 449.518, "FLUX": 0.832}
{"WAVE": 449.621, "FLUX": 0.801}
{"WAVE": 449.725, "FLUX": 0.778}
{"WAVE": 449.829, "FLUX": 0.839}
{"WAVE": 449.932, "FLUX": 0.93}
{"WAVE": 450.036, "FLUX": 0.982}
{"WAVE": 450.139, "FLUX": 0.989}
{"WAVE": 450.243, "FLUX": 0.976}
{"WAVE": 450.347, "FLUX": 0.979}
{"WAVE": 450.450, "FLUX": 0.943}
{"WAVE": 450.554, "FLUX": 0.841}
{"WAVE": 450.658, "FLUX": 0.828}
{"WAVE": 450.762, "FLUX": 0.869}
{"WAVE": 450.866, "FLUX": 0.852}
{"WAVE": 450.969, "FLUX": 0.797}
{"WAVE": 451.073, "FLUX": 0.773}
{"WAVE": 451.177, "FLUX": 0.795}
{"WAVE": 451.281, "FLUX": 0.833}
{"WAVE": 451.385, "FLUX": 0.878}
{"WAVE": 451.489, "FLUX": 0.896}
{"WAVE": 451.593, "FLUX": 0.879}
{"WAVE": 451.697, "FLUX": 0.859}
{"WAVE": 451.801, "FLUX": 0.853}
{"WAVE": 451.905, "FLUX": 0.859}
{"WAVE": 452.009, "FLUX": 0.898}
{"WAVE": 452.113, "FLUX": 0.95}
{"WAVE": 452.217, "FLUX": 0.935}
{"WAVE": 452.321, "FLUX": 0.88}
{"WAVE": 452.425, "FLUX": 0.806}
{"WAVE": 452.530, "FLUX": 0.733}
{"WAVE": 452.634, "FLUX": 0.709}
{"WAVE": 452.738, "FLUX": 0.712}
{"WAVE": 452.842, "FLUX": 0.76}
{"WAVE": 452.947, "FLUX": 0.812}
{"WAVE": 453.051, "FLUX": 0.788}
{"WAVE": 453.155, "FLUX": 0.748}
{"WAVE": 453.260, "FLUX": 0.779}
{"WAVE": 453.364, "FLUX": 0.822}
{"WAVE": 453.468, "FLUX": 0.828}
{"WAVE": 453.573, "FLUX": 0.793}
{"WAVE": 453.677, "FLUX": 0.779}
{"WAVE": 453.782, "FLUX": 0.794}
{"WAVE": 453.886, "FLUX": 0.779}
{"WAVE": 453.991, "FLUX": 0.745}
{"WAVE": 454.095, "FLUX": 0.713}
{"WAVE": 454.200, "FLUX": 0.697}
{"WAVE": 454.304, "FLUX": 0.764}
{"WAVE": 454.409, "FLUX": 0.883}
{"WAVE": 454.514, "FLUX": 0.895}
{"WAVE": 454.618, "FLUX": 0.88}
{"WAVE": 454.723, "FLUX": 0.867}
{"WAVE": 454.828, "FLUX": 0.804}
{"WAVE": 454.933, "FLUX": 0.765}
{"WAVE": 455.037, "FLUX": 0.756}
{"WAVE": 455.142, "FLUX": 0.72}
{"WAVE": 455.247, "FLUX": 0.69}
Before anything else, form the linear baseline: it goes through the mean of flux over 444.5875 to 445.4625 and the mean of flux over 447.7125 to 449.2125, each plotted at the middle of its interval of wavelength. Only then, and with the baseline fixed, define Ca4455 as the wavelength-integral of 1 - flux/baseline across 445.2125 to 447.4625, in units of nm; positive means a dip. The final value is 0.268 nm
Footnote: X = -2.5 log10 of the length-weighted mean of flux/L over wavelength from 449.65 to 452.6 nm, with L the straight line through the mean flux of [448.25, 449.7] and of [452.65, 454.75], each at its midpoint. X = -0.12 mag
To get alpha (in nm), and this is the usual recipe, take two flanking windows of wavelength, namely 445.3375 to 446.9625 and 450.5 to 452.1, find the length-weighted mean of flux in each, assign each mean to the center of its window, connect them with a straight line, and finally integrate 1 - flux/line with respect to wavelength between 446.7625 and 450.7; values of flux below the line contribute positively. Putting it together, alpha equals -0.23 nm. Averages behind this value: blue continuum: 0.714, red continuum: 0.85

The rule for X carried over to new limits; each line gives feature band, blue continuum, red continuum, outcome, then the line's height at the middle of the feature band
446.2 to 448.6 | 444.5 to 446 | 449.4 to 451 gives 0.01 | 0.82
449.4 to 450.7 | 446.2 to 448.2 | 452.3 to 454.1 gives -0.12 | 0.794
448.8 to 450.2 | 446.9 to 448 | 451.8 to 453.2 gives 0.02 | 0.821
